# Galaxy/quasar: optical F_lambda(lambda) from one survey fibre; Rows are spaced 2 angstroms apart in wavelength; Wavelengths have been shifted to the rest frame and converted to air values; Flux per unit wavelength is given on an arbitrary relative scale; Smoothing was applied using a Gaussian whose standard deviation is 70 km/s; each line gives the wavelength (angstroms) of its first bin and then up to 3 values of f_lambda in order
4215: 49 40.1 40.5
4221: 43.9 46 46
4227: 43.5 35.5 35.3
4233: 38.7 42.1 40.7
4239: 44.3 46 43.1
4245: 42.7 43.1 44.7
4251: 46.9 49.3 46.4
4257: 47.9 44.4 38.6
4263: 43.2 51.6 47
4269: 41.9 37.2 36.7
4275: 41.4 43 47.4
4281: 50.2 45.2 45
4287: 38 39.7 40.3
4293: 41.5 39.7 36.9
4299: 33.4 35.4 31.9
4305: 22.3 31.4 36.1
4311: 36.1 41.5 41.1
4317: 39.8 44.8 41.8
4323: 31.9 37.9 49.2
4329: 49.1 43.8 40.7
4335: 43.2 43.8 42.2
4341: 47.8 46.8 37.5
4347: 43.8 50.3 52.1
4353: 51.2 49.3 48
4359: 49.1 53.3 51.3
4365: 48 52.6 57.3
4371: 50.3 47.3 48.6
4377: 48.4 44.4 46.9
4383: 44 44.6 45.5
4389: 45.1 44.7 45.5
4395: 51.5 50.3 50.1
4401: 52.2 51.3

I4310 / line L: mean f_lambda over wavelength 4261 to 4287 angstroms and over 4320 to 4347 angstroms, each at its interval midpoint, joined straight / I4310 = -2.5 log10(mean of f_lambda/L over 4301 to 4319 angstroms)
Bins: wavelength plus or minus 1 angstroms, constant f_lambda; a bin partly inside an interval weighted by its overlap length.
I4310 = 0.21 mag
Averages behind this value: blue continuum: 43.7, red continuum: 42.8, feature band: 35.6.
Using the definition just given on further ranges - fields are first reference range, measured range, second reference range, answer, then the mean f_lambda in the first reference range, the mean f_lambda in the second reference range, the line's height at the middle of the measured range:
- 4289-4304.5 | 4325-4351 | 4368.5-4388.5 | -0.07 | 36.7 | 47.4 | 42.1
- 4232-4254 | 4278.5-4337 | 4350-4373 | 0.20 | 43.8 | 51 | 47.7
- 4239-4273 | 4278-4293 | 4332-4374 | 0.05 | 44.4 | 47.9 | 45.5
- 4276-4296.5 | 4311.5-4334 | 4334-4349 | 0.05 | 42.9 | 44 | 43.6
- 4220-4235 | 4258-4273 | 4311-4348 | -0.03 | 41.3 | 42.4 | 41.7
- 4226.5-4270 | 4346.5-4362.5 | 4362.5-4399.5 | -0.06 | 43.5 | 48.2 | 47.2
